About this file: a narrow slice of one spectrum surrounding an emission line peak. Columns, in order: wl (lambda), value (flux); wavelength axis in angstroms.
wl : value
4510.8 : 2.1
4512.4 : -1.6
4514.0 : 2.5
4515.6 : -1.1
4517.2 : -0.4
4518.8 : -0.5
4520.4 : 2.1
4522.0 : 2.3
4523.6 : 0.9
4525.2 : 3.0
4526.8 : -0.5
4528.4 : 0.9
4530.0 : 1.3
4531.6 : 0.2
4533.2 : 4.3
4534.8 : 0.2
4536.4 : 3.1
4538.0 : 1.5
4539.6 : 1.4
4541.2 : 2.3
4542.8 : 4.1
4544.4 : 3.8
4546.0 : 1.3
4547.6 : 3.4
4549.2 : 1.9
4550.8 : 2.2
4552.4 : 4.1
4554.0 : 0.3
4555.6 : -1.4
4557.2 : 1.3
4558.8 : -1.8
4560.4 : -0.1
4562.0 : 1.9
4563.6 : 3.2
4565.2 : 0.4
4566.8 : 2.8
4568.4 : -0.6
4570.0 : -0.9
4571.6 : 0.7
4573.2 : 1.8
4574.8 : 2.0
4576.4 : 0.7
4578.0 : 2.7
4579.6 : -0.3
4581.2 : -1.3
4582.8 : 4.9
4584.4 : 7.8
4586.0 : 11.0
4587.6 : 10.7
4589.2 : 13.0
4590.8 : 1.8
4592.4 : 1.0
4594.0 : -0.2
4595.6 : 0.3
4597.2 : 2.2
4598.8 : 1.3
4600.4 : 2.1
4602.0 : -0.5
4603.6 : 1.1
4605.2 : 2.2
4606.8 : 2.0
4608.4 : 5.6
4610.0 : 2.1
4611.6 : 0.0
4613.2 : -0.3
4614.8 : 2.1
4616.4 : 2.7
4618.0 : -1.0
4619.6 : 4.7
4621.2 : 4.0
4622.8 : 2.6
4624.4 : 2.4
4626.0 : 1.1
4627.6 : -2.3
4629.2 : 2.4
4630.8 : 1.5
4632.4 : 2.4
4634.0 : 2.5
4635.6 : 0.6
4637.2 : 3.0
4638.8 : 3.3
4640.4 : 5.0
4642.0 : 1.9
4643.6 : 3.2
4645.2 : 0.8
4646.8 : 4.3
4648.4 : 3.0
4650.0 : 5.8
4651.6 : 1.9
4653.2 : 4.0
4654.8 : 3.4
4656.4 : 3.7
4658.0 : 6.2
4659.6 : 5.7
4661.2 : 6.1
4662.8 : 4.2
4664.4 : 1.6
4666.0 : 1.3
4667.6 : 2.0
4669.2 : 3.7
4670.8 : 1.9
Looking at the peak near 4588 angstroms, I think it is [O II] 3727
